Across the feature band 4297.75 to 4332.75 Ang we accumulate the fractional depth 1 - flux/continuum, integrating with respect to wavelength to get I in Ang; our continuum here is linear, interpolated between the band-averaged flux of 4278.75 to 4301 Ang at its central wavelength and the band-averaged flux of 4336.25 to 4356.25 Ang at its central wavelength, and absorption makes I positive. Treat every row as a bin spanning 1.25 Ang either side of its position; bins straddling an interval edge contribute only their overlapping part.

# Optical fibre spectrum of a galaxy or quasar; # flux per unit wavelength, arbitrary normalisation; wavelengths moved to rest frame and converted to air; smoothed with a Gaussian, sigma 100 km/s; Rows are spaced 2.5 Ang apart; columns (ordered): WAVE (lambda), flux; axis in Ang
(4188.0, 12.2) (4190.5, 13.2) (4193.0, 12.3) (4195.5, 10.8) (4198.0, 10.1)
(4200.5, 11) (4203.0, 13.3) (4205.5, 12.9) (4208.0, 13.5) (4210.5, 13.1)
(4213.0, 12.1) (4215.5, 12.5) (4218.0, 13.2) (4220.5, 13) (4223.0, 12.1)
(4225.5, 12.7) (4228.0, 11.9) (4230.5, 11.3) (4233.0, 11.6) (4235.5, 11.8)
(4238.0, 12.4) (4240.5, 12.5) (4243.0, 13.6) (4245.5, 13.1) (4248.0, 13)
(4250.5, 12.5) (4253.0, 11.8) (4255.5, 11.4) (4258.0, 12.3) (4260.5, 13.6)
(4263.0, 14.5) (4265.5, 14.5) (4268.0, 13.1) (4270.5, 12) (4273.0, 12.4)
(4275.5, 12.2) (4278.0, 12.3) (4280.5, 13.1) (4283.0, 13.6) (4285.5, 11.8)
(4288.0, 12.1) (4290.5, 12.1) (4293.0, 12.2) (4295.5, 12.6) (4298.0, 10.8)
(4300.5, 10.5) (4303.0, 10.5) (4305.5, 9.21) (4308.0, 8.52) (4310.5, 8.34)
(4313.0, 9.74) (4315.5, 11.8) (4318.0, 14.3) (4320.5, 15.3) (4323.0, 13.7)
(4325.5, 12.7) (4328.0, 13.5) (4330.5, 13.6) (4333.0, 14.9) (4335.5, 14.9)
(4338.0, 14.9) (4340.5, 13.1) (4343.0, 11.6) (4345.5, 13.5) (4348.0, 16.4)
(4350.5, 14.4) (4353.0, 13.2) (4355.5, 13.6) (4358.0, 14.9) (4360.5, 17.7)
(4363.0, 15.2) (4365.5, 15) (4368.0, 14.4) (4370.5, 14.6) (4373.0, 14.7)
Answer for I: 3.3 Ang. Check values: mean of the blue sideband 12.1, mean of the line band 11.7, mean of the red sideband 13.9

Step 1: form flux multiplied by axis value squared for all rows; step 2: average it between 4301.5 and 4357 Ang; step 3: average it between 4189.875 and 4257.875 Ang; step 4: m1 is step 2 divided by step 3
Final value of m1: 1.09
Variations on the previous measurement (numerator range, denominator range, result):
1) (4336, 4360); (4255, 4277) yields 1.13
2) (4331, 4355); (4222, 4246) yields 1.21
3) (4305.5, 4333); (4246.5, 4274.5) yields 0.97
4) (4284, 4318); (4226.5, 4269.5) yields 0.89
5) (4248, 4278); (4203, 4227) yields 1.02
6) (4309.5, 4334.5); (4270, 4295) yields 1.06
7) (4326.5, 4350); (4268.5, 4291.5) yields 1.16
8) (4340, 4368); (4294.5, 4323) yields 1.32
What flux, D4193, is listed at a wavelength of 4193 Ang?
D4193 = 12.3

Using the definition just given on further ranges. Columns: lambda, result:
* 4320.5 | 15.3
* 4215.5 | 12.5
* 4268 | 13.1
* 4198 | 10.1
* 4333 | 14.9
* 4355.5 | 13.6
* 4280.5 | 13.1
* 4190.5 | 13.2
